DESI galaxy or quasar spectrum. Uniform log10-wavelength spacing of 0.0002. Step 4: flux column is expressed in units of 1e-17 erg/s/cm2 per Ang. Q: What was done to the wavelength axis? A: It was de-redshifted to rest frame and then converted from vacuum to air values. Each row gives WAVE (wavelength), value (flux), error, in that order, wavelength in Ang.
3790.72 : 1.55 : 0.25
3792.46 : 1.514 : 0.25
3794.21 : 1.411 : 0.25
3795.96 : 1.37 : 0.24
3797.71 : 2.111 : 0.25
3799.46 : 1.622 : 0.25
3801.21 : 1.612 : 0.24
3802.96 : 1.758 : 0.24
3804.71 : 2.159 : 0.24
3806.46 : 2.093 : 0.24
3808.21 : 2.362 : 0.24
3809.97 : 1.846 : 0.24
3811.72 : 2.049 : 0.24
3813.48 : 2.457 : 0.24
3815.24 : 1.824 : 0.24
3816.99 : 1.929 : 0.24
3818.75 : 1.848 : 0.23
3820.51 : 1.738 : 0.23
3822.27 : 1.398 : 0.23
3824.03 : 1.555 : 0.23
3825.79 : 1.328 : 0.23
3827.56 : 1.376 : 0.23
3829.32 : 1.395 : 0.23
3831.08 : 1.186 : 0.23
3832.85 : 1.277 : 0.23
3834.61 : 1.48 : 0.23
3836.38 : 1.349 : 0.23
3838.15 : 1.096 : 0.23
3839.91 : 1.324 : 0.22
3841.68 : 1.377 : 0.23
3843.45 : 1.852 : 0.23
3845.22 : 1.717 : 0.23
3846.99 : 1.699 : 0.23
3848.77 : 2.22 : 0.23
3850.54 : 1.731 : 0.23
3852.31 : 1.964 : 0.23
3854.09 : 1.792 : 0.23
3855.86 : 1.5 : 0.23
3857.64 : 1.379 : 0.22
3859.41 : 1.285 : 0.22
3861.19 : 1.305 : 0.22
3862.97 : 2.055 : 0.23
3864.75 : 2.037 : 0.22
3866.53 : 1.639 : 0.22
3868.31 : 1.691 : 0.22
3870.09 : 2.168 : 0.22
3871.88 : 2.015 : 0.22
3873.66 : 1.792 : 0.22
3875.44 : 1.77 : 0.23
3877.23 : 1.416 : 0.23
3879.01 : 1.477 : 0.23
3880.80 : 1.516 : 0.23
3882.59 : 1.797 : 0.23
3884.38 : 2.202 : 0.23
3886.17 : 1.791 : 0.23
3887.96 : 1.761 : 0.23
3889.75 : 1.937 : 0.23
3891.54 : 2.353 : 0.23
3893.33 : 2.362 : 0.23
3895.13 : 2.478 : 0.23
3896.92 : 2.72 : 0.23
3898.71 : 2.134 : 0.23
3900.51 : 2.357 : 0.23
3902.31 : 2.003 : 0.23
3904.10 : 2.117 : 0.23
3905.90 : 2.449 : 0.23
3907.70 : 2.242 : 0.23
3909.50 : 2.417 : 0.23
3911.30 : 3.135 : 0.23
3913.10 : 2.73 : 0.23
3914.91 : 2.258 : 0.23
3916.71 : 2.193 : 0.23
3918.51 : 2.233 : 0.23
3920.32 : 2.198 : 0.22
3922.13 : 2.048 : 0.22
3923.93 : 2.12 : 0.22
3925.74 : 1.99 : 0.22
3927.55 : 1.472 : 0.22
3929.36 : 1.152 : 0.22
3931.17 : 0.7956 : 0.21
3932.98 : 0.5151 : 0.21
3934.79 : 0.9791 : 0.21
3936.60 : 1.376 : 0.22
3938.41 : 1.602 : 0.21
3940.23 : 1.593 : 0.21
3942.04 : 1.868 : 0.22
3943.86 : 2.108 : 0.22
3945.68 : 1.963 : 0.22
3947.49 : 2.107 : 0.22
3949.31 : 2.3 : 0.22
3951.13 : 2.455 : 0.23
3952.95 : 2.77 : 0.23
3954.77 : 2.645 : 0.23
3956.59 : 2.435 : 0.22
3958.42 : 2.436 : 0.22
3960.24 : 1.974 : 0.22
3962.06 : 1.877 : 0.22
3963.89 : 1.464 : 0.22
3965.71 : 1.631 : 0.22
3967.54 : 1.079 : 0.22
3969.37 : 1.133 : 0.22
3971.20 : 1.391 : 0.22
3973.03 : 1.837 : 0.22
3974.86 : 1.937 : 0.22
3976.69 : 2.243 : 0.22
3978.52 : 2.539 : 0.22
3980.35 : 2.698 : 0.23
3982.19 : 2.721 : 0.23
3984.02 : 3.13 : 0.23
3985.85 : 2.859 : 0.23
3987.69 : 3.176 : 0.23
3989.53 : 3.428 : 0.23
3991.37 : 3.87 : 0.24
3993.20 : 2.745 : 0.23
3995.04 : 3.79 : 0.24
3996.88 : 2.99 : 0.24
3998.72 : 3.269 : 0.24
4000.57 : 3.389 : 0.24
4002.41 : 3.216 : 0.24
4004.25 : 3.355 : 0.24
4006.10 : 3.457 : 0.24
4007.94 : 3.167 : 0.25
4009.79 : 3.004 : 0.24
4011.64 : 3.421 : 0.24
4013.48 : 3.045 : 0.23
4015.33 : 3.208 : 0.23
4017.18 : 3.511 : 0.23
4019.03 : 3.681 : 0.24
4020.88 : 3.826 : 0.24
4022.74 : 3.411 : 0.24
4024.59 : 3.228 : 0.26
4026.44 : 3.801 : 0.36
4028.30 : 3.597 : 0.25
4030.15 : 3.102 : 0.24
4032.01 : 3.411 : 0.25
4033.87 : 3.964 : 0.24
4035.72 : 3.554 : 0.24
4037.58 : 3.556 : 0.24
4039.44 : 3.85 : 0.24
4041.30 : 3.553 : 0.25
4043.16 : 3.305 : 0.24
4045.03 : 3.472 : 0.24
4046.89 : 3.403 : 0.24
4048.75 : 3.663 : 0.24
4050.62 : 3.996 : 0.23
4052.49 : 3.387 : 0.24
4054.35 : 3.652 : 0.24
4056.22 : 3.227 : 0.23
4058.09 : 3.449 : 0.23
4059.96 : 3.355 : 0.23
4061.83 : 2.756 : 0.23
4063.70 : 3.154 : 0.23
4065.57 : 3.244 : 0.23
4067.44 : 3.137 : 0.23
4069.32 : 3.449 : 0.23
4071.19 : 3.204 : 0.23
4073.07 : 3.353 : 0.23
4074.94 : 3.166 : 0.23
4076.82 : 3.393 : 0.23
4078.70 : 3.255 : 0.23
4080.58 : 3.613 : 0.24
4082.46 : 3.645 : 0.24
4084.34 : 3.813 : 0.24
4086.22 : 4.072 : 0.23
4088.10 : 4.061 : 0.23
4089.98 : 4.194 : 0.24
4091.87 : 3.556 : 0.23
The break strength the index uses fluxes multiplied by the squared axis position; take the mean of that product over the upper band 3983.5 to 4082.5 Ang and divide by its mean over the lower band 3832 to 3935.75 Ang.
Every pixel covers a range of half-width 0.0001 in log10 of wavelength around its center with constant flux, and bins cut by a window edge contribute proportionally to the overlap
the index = 2.0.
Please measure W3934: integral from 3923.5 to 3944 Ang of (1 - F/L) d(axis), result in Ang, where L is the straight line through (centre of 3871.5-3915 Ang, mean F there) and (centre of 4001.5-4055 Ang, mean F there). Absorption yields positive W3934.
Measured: 9.0 Ang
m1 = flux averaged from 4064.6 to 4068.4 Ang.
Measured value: 3.19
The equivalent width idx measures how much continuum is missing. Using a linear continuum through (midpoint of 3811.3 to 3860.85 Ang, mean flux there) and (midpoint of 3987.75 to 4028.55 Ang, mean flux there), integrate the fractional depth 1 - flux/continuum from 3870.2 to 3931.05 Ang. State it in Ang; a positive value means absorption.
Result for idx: 5.3 Ang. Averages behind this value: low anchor 1.6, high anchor 3.37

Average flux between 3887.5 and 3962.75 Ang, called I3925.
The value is 2.07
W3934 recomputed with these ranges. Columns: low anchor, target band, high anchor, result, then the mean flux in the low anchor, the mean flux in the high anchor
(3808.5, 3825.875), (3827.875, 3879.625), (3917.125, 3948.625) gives 4.7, 1.84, 1.67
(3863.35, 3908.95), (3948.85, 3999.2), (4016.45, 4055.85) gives 8.3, 2.01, 3.56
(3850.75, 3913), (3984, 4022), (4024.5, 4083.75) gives -3.9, 1.98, 3.44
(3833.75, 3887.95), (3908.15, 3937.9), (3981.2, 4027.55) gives 6.3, 1.68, 3.31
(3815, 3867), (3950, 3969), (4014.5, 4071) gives 4.4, 1.59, 3.46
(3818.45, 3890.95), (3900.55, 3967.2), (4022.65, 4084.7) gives 9.9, 1.64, 3.44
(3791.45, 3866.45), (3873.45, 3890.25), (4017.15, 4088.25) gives 2.9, 1.67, 3.49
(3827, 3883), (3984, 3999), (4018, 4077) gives -1.8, 1.62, 3.45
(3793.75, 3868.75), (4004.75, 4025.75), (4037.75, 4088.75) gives -1.8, 1.68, 3.47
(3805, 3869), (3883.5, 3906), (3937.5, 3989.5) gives -3.5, 1.68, 2.16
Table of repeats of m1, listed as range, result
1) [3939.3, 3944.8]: 1.85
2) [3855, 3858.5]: 1.44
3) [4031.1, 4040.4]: 3.67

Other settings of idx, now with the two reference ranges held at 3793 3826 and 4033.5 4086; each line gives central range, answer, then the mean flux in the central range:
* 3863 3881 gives 3.64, 1.78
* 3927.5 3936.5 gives 5.66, 0.972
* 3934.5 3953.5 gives 5.41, 1.94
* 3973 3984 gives 1.85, 2.43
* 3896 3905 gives 0.54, 2.27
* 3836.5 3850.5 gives 3.02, 1.61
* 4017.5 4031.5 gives -1.29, 3.52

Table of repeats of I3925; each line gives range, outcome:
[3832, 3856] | 1.6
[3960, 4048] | 3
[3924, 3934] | 1.26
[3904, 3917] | 2.47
